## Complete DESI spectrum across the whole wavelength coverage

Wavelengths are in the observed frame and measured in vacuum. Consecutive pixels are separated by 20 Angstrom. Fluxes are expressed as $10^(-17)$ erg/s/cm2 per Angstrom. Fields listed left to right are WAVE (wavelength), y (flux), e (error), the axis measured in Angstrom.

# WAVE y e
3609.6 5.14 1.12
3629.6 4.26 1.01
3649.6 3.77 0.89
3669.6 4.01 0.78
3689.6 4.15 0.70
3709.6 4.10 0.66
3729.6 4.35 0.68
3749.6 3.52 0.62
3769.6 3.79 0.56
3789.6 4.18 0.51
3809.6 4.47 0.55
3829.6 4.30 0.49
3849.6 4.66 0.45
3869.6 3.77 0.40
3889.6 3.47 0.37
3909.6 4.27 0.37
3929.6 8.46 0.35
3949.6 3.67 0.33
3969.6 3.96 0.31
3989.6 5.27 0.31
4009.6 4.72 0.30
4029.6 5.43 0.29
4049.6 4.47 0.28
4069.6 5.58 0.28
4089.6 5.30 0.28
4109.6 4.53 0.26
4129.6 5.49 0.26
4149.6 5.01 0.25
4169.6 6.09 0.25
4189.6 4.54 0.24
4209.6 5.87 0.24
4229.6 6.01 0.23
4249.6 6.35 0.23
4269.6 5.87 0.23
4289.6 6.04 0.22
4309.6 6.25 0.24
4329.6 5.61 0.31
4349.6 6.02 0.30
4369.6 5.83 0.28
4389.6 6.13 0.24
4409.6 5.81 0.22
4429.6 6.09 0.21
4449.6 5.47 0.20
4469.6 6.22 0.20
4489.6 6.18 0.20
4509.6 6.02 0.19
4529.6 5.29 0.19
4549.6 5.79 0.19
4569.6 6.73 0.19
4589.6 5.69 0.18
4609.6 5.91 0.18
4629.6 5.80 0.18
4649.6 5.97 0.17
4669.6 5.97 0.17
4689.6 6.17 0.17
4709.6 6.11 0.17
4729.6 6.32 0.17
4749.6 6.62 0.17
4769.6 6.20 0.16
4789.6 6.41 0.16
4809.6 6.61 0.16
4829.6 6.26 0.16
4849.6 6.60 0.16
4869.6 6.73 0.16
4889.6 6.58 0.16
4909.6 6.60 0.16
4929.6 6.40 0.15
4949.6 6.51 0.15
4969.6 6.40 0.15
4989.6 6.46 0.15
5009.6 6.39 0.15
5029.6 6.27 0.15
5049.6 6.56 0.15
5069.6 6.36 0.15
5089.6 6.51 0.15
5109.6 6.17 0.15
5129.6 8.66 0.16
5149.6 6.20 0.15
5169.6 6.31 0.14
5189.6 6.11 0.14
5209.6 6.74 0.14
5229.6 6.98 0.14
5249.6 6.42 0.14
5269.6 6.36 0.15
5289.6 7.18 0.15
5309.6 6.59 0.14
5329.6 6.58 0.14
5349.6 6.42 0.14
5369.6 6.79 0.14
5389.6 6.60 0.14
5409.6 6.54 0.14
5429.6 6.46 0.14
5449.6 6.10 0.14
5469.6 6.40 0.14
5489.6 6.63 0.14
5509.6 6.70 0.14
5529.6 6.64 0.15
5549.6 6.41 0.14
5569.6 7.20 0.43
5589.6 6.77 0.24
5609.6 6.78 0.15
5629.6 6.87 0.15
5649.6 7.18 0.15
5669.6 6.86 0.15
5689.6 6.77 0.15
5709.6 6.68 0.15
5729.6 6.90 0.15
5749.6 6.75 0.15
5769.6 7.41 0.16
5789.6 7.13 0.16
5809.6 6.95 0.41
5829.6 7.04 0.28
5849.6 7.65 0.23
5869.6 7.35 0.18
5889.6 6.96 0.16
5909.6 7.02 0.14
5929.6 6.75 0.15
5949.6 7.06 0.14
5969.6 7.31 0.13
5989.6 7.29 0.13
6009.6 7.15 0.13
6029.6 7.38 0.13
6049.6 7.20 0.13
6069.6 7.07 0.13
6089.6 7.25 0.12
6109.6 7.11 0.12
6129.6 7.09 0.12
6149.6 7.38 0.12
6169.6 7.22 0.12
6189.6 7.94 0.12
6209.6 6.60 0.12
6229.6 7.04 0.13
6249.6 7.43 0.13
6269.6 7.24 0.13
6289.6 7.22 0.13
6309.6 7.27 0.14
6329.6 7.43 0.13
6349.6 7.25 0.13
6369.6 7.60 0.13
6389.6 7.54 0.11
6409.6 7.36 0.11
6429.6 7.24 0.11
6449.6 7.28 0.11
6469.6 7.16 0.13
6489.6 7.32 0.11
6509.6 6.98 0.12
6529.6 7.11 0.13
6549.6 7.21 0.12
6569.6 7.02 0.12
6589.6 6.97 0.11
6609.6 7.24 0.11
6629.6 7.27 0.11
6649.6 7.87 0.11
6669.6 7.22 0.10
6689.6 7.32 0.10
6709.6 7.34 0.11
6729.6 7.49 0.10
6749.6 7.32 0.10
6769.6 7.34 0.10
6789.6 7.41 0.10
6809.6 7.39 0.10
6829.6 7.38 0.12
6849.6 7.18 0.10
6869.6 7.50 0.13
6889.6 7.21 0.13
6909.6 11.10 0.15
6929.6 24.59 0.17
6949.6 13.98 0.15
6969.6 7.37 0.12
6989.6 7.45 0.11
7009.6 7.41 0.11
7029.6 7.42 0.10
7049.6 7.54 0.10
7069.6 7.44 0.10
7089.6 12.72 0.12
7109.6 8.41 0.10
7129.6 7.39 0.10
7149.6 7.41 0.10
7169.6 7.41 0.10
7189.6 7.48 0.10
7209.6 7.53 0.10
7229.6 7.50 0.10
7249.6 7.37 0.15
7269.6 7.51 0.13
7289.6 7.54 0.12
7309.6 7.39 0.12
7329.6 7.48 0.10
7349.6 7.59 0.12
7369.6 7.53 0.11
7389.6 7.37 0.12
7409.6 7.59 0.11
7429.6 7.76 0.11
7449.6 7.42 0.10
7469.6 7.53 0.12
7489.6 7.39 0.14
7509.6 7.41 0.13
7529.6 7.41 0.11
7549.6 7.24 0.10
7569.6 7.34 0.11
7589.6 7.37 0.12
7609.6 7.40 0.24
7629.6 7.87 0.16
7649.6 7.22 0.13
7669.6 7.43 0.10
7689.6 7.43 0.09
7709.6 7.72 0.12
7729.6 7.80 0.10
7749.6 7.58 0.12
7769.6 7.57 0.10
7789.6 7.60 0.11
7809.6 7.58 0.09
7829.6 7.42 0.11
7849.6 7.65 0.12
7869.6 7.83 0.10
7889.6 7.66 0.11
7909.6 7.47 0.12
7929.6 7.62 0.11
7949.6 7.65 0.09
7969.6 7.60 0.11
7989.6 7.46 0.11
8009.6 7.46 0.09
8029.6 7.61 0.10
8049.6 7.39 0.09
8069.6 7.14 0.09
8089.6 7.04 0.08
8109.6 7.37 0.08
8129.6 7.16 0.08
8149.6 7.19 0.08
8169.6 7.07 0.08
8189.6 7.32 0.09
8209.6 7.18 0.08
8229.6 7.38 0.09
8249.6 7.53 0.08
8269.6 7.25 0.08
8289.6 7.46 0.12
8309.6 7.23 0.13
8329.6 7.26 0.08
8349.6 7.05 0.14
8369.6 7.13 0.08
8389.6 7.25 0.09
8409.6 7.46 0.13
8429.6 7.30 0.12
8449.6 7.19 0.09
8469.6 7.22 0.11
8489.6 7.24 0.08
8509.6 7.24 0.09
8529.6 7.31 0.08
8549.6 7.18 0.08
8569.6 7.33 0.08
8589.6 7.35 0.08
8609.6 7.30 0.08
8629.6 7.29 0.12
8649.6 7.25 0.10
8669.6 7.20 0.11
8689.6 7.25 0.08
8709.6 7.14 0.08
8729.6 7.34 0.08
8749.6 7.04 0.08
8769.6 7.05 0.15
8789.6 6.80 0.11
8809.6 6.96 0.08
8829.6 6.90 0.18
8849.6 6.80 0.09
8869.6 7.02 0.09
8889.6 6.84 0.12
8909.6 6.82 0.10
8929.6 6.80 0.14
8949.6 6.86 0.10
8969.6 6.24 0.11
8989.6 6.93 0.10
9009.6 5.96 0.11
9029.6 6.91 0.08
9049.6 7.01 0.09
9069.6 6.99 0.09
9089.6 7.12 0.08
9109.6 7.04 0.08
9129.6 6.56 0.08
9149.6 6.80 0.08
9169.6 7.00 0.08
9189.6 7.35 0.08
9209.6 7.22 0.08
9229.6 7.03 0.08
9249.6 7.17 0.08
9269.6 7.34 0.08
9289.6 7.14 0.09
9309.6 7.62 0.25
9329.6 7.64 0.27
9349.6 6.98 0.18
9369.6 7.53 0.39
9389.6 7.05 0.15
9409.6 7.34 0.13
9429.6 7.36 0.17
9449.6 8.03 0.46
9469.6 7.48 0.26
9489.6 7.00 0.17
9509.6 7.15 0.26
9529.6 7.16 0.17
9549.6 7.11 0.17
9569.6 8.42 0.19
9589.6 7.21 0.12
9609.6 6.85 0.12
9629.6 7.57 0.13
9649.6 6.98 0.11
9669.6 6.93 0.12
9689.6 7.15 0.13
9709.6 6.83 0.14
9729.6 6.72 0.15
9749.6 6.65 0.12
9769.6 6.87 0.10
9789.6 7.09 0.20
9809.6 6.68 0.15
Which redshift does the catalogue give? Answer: 0.054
